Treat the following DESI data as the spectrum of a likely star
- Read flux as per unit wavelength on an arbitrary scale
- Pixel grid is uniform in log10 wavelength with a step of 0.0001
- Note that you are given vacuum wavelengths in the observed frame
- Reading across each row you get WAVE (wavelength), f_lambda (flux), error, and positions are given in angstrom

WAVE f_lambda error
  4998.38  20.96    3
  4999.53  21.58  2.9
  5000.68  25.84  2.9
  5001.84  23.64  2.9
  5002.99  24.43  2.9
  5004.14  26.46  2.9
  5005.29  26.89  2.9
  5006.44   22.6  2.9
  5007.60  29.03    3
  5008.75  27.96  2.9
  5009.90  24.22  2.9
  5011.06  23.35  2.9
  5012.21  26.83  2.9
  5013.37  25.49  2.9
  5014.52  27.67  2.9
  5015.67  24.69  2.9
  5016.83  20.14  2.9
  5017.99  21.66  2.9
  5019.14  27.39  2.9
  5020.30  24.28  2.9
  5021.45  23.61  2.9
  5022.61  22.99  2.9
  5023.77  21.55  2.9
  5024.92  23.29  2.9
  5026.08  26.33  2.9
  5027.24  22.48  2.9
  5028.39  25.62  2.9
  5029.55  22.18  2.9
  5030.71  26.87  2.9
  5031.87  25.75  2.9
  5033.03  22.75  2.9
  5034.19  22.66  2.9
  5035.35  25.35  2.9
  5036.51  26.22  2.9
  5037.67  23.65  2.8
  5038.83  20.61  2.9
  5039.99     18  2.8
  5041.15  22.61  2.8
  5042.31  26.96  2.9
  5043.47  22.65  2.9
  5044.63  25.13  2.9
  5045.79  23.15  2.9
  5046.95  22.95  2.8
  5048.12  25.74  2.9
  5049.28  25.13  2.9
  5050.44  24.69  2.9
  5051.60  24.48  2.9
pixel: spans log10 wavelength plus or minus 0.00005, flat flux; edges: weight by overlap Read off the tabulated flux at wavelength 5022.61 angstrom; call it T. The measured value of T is 22.99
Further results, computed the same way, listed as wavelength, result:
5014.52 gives 27.67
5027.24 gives 22.48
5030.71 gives 26.87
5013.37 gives 25.49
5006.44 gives 22.6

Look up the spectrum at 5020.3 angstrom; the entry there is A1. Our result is 24.28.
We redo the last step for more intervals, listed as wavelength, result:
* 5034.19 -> 22.66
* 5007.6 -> 29.03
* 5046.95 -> 22.95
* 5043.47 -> 22.65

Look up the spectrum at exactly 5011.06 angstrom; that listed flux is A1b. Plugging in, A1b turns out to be 23.35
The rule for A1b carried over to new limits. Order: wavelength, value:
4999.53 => 21.58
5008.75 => 27.96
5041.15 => 22.61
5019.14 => 27.39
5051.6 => 24.48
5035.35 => 25.35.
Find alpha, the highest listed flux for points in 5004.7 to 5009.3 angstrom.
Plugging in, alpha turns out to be 29.03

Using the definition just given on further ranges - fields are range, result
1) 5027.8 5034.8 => 26.87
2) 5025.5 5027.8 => 26.33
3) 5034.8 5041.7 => 26.22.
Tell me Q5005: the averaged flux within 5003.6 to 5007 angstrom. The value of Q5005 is 25.4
